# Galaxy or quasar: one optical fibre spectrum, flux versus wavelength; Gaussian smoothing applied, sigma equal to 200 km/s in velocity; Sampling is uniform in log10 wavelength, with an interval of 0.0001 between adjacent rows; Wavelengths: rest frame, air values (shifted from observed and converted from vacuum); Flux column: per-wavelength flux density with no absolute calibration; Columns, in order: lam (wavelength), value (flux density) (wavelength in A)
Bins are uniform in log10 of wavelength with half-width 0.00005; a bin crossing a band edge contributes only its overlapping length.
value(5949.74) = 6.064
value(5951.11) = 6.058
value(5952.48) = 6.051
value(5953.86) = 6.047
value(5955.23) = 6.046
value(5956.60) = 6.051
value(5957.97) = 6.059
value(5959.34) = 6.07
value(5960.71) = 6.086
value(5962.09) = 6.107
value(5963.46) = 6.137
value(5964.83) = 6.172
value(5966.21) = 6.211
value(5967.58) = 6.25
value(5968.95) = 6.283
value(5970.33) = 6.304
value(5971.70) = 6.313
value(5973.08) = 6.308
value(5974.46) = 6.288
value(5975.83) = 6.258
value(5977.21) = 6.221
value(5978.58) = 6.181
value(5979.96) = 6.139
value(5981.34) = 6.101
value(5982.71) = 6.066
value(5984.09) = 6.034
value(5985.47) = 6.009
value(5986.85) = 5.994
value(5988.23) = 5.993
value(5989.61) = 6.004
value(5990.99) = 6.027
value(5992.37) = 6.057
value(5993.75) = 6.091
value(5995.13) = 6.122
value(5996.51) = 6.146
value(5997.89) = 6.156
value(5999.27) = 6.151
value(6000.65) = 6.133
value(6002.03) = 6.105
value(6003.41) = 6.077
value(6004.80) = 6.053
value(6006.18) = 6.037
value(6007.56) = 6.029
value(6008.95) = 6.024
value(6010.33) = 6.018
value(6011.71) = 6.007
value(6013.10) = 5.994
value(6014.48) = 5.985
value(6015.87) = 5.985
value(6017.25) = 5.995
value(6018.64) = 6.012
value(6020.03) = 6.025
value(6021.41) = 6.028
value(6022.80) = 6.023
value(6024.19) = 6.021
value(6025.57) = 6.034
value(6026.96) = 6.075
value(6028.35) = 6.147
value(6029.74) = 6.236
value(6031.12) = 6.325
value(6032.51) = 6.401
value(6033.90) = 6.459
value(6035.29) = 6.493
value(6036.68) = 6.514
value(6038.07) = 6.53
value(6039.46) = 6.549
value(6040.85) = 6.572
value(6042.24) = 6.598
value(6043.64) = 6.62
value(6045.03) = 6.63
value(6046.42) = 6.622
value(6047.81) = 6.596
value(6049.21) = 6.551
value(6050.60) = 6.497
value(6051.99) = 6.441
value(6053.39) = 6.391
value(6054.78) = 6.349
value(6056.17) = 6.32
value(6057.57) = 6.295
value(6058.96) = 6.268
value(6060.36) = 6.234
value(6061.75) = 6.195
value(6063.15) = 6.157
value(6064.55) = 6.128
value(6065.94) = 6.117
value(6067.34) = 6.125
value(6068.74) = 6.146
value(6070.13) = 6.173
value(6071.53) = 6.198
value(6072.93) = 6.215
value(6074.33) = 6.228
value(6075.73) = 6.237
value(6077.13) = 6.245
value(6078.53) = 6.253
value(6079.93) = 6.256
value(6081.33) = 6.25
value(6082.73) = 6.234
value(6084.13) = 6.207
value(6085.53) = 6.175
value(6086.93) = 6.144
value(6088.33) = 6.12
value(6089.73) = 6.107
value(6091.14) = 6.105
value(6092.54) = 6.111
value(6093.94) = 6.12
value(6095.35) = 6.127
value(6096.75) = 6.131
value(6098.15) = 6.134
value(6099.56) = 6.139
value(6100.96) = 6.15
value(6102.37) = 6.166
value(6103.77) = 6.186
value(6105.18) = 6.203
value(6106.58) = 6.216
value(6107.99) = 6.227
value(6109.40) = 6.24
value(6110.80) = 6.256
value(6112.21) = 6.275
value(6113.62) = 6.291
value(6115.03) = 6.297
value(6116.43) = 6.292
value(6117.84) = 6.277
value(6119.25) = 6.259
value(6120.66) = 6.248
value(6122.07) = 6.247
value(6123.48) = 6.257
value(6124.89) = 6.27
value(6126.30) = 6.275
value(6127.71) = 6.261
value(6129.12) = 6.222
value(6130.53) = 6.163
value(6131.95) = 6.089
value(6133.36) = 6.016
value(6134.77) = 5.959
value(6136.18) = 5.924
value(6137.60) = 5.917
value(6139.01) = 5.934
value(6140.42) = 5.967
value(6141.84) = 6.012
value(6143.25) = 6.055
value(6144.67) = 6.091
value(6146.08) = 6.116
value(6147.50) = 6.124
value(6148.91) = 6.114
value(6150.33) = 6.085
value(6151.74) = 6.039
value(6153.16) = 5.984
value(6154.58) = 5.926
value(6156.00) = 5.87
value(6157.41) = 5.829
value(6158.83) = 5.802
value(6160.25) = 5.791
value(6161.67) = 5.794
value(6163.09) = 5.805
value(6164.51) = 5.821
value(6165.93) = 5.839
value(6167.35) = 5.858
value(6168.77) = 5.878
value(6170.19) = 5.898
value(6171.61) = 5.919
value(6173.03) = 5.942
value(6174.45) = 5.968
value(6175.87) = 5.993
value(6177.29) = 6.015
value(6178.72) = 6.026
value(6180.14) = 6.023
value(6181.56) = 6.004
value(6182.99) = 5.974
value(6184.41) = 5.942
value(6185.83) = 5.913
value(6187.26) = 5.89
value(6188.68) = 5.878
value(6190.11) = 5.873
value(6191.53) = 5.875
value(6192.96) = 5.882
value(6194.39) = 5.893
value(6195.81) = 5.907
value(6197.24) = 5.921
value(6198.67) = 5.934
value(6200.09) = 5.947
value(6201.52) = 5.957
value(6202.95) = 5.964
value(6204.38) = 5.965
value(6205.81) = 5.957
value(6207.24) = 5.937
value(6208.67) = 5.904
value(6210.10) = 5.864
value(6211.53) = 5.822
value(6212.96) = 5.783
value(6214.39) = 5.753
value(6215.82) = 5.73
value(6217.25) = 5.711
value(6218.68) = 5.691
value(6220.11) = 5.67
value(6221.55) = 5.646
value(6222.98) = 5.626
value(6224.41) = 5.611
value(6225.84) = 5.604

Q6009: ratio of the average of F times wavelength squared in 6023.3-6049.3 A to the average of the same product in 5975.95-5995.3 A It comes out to 1.07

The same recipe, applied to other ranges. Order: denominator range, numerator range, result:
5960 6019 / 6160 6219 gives 1.03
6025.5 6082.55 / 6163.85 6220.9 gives 0.97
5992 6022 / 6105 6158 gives 1.05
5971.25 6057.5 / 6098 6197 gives 1.02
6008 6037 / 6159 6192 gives 1.01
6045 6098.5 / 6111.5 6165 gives 0.99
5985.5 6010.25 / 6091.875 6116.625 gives 1.06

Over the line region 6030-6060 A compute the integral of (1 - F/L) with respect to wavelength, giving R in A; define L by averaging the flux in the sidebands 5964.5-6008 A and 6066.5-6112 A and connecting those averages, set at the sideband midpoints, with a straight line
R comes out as -1.50 A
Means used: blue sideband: 6.13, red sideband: 6.18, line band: 6.47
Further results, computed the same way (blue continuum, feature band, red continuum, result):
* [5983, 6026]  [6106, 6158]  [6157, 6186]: -1.6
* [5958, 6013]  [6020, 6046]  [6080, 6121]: -0.8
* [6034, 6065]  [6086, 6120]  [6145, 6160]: 0.1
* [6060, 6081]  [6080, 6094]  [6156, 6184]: 0.0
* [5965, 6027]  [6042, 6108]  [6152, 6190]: -2.7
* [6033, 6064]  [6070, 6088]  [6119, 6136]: 0.4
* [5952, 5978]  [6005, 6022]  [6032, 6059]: 0.9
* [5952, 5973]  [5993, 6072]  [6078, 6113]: -0.8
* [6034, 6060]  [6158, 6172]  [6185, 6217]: 0.4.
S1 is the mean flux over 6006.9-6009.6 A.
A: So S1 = 6.01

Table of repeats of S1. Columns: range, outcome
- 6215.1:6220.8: 5.71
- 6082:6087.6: 6.19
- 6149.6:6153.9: 6.03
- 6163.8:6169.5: 5.85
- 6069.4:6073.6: 6.2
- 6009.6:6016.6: 6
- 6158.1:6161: 5.79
